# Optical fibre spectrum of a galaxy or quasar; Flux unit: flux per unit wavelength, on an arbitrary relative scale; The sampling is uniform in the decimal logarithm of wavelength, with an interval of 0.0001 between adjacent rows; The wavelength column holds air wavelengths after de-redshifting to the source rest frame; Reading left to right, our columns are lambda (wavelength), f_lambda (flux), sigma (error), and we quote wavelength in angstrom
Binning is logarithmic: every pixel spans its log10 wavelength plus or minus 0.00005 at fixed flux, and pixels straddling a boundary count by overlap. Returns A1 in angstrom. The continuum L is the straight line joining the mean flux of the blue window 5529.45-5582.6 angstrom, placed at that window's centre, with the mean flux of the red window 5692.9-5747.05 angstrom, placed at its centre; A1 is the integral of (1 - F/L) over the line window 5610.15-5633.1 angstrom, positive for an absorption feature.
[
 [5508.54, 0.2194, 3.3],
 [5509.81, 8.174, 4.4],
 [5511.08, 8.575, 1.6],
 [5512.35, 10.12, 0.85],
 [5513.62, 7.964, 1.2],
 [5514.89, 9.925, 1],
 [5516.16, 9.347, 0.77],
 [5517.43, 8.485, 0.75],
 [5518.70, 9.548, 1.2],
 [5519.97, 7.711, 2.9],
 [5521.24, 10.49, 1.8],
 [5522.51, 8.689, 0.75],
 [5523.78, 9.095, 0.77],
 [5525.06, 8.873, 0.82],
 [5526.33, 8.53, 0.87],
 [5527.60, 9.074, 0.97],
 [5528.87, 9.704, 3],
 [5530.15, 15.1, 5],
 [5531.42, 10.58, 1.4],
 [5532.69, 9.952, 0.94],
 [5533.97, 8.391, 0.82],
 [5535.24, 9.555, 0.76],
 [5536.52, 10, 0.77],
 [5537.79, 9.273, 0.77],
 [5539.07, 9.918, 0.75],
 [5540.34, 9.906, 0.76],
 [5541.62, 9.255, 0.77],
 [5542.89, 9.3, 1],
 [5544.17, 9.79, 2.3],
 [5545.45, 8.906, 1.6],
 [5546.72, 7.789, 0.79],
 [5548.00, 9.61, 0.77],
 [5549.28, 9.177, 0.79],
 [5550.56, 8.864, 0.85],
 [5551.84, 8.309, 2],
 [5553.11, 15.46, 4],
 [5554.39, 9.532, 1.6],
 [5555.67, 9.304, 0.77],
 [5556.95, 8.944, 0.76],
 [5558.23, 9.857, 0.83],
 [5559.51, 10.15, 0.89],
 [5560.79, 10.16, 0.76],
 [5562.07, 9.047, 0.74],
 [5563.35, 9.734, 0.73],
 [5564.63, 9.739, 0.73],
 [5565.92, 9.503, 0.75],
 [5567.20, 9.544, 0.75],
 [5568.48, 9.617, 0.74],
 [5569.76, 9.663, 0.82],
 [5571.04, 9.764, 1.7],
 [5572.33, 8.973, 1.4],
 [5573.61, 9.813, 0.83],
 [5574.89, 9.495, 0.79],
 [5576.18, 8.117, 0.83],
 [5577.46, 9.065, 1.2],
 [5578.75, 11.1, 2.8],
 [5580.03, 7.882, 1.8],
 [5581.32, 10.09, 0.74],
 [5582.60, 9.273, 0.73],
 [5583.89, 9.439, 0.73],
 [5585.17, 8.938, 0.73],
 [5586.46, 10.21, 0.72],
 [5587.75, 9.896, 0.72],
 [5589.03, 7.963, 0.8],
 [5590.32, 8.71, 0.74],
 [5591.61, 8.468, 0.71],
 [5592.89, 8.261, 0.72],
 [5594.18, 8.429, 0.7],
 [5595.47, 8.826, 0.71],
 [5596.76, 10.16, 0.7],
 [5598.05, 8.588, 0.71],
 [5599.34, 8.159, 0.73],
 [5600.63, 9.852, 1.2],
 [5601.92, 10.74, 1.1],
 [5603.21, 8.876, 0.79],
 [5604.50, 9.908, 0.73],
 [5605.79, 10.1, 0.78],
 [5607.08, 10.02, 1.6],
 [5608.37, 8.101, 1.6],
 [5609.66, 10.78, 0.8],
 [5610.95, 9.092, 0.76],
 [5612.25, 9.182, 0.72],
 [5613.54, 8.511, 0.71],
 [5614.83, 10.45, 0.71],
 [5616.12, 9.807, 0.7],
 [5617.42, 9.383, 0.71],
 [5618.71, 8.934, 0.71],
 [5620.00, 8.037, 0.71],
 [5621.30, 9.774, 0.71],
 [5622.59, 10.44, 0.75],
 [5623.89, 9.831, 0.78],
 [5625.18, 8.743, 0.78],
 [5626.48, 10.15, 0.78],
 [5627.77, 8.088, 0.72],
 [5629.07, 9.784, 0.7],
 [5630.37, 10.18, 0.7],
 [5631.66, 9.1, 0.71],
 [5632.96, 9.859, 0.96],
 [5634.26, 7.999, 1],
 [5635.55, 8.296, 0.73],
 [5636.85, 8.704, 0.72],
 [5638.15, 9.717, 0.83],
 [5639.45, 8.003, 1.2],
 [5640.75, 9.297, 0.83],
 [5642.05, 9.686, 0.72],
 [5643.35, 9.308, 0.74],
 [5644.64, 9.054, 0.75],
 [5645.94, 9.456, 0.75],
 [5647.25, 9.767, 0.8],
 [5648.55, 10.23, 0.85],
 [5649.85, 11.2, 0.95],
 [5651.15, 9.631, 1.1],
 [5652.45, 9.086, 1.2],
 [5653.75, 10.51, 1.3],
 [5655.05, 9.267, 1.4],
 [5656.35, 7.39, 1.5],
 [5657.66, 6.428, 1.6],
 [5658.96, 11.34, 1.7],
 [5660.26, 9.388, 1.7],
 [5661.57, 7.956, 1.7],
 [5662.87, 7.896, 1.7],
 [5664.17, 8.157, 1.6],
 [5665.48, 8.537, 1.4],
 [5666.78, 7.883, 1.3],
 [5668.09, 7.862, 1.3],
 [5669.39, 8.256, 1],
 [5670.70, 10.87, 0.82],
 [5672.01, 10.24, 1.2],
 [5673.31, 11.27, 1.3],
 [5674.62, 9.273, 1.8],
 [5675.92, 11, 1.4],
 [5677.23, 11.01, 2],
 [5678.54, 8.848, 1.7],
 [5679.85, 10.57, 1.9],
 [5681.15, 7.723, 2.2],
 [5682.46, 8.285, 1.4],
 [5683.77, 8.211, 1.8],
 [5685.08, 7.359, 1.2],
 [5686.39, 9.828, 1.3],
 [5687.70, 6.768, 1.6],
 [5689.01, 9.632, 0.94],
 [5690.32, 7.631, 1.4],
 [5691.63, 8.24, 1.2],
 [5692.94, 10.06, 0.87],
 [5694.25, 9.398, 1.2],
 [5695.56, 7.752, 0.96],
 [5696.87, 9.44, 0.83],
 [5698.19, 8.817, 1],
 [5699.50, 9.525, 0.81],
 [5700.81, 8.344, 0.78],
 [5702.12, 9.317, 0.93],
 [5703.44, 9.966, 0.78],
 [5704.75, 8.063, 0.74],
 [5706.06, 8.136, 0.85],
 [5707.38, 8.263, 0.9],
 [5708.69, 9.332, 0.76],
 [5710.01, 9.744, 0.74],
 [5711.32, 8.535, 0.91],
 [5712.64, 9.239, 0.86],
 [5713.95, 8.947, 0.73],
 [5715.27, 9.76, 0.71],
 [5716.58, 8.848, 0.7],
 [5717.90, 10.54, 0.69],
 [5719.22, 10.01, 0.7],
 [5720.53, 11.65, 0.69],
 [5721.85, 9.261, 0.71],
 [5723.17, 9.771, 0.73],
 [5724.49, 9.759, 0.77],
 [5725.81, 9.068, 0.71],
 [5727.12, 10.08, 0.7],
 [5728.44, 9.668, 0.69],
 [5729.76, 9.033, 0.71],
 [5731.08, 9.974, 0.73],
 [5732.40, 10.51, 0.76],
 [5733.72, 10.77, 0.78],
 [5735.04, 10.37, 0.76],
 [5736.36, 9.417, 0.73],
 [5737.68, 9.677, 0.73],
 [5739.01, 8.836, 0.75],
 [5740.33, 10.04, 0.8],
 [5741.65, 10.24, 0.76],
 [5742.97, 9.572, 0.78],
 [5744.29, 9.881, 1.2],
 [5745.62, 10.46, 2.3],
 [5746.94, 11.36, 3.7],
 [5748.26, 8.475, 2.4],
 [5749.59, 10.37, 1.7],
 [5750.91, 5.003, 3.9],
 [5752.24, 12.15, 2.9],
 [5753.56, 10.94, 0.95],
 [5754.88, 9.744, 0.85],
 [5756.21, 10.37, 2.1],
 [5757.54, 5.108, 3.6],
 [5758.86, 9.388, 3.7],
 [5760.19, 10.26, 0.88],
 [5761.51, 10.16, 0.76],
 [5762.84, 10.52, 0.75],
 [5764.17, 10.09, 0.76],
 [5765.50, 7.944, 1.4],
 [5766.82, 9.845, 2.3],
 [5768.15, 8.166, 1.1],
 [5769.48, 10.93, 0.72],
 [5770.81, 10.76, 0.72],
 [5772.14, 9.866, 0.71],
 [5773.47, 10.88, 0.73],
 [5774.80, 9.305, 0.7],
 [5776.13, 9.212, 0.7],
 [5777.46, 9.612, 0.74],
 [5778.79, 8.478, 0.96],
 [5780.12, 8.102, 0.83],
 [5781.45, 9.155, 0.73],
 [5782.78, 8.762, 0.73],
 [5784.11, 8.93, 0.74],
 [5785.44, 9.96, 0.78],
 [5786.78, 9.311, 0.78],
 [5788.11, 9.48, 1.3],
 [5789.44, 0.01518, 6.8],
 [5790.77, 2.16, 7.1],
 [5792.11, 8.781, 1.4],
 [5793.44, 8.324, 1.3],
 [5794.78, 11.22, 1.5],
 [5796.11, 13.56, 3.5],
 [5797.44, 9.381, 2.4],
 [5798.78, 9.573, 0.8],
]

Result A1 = 0.5 angstrom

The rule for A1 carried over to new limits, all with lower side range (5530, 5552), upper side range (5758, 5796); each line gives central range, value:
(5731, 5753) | -1.90 angstrom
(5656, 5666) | 0.91 angstrom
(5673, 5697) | 0.43 angstrom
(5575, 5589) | 0.16 angstrom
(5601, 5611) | -0.37 angstrom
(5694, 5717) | 0.45 angstrom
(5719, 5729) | -0.89 angstrom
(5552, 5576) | -0.86 angstrom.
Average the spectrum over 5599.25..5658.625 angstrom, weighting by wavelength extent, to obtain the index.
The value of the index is 9.35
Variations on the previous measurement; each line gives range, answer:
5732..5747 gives 10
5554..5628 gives 9.37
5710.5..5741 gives 9.73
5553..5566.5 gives 9.92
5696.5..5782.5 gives 9.52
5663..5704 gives 9.02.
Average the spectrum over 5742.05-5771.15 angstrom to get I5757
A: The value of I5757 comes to 9.61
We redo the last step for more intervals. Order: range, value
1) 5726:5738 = 9.92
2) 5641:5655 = 9.76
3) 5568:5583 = 9.41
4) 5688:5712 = 8.87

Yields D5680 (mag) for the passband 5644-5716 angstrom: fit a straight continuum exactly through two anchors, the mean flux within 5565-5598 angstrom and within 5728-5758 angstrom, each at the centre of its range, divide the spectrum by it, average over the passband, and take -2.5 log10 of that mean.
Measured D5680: 0.05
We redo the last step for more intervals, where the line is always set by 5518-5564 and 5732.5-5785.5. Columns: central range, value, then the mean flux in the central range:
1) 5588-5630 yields 0.042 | 9.27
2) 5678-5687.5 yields 0.121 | 8.6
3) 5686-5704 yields 0.084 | 8.89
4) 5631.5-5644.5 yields 0.073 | 9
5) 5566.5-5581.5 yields 0.027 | 9.41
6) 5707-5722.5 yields 0.007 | 9.54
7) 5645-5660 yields 0.017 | 9.47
